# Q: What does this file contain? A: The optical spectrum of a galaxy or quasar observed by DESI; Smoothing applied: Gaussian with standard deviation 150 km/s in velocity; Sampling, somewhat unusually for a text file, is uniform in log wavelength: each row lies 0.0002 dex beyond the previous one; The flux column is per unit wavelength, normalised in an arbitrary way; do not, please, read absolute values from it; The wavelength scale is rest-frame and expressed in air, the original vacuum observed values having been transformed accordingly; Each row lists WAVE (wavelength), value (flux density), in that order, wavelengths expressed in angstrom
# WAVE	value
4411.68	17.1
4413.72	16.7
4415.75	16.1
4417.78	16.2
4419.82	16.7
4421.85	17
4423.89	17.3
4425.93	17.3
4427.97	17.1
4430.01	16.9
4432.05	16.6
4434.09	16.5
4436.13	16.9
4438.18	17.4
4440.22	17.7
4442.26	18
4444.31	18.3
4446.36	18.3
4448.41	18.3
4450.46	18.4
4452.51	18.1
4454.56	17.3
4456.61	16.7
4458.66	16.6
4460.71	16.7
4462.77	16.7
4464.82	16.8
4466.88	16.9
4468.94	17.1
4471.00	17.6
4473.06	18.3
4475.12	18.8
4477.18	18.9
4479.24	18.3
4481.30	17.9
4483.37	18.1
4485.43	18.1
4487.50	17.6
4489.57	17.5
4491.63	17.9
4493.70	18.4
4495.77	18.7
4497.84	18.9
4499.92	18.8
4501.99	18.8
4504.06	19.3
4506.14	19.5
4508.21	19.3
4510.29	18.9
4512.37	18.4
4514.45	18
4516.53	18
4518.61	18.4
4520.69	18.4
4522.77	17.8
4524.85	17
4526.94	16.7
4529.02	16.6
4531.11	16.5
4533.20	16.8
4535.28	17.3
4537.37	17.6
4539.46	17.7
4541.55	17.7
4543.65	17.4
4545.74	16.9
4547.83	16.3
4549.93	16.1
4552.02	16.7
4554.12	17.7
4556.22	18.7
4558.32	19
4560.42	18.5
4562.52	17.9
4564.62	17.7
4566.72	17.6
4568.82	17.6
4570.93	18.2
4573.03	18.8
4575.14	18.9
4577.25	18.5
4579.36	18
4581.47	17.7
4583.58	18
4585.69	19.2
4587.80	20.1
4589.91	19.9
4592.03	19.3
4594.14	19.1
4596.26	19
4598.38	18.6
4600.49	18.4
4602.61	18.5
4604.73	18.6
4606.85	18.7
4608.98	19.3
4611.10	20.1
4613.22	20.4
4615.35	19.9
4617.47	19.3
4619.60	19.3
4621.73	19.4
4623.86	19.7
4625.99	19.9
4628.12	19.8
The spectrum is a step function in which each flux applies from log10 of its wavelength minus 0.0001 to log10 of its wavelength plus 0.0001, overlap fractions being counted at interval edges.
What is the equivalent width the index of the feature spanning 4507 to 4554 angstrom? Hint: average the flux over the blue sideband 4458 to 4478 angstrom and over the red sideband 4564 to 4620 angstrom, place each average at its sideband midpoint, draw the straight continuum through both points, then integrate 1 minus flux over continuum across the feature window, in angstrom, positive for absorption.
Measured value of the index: 1.7 angstrom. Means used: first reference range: 17.4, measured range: 17.5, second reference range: 18.8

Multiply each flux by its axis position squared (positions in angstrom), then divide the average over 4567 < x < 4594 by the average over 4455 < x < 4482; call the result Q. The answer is 1.12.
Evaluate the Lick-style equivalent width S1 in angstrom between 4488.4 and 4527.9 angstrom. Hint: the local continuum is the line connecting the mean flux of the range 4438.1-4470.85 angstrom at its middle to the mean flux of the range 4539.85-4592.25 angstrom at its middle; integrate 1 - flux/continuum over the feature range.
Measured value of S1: -1.3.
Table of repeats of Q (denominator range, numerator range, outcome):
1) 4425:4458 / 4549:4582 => 1.09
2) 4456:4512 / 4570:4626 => 1.11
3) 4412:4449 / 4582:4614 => 1.20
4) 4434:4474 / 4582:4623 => 1.18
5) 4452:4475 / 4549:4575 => 1.09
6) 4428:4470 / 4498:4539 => 1.07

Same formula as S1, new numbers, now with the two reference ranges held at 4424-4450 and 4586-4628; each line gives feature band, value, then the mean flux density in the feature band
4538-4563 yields 1.57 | 17.5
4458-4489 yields 0.39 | 17.6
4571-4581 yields 0.28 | 18.5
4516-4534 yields 1.06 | 17.3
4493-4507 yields -0.59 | 18.9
